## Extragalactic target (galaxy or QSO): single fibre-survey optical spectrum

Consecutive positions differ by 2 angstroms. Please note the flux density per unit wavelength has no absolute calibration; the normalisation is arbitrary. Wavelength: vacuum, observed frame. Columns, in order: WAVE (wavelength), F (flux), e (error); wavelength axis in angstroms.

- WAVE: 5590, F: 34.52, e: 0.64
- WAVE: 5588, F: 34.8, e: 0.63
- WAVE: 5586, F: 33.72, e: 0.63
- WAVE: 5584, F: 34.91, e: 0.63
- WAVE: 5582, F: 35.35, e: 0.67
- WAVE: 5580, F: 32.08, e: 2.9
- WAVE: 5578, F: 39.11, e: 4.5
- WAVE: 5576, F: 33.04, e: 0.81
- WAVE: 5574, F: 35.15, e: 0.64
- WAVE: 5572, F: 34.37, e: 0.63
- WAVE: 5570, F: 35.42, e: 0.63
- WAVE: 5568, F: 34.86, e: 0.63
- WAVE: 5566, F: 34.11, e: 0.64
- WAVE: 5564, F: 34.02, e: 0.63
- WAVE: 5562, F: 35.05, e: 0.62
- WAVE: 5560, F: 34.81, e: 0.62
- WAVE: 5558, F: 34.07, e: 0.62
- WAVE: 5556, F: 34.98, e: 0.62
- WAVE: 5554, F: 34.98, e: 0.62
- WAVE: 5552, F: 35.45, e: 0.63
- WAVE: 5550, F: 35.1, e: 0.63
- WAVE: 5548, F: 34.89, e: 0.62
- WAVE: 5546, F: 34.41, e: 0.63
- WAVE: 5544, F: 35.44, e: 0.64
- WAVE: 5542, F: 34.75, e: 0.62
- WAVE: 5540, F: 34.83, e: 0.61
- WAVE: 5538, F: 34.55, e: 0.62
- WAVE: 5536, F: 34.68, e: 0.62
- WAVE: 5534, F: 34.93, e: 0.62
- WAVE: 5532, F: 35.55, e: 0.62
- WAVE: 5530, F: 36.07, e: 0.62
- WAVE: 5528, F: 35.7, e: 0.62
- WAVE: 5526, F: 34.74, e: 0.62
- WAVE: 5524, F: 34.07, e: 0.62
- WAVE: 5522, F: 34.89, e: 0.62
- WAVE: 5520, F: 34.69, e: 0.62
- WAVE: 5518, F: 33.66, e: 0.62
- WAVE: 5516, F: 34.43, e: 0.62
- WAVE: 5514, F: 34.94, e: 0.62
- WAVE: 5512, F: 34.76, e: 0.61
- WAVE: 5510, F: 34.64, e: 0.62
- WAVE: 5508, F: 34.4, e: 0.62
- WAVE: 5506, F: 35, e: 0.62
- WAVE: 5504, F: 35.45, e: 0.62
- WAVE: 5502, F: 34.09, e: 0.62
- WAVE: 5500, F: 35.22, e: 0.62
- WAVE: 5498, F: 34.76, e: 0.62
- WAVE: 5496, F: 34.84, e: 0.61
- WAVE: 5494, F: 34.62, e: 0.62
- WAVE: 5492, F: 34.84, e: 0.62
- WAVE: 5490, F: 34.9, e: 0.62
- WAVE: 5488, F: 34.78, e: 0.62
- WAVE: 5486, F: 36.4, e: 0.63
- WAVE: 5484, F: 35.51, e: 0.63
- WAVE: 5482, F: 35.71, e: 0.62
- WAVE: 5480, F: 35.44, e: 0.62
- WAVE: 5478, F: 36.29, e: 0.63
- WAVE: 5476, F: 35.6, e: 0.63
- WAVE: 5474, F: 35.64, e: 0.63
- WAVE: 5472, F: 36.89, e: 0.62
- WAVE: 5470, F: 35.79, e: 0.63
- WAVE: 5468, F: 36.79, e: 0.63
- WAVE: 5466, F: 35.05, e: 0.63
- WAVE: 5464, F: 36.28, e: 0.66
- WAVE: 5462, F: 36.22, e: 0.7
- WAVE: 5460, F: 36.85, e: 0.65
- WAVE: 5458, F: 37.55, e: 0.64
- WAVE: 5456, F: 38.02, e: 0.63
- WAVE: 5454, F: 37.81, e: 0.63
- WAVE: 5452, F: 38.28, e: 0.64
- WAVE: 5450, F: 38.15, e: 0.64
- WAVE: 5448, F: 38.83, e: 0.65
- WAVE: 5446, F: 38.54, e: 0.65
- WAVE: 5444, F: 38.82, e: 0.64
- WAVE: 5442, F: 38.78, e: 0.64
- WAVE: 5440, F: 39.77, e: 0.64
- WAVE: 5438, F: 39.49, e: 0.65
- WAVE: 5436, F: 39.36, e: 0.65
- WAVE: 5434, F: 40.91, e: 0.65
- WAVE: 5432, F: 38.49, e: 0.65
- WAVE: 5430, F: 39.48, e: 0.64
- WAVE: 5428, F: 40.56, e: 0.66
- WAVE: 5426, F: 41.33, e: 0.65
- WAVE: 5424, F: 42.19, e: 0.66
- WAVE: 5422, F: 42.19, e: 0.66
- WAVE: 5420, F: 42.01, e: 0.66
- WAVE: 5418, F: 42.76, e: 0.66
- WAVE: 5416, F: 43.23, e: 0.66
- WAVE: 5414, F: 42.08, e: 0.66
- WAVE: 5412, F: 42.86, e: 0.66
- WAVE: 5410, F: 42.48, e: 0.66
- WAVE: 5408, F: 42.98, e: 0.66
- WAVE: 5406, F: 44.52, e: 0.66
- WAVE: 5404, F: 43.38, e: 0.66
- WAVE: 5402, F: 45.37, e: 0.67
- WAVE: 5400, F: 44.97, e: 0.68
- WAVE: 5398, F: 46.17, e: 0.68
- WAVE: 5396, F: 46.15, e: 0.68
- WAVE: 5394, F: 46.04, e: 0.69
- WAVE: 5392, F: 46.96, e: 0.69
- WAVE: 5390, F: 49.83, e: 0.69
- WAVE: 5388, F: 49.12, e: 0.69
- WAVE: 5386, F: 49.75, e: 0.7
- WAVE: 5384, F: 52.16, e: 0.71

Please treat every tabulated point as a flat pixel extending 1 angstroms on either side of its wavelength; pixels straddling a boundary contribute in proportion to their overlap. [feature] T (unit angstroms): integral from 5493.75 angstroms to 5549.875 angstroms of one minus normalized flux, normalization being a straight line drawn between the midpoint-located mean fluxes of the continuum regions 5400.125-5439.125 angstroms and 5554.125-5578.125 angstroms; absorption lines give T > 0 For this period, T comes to 3.2 angstroms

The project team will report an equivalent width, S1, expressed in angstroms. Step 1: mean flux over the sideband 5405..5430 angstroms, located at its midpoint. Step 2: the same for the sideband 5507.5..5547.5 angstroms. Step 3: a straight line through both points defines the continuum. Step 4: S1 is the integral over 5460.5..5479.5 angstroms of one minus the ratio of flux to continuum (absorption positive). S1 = 1.3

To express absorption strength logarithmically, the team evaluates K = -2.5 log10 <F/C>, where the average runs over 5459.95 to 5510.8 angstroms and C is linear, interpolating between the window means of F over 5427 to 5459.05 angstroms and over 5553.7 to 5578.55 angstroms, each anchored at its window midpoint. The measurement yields 0.06 mag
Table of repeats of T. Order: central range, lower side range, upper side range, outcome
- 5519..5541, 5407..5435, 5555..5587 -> 0.98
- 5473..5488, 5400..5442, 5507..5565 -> 0.96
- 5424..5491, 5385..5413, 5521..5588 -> 6.56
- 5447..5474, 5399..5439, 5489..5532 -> 1.18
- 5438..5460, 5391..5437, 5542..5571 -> 1.34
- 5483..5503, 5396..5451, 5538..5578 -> 1.62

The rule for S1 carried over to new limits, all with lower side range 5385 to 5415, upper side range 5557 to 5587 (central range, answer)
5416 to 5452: 2.69 angstroms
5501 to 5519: 1.86 angstroms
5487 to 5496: 1.12 angstroms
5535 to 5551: 0.73 angstroms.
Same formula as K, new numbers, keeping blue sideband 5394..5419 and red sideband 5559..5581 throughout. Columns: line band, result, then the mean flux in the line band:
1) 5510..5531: 0.08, 34.8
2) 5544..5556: 0.03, 35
